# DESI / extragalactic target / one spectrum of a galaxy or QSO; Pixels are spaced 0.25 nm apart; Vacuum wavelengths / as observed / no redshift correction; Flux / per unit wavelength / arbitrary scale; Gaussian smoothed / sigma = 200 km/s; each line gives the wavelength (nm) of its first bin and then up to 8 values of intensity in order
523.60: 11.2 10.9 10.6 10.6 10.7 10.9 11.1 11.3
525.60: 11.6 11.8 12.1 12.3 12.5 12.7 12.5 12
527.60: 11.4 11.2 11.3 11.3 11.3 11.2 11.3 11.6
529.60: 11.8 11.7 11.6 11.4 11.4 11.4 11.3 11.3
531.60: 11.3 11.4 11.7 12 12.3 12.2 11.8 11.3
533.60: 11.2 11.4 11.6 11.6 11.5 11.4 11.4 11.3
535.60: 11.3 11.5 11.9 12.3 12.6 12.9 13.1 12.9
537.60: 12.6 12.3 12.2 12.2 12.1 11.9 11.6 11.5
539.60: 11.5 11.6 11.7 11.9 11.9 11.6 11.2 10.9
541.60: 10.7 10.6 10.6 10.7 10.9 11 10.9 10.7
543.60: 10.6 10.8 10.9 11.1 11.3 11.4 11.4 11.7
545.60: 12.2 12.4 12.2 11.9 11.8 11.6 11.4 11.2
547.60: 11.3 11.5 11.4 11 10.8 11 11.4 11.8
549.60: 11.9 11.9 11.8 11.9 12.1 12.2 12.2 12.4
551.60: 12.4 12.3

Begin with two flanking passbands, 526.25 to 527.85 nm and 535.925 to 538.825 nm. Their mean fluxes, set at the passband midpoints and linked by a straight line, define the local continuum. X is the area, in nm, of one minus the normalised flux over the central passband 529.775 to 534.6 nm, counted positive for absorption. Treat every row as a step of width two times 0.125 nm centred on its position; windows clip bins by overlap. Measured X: 0.28 nm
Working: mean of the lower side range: 12.2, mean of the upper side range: 12.4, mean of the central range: 11.6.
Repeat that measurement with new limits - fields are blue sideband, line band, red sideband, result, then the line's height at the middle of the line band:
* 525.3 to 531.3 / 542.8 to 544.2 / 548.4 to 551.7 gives 0.11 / 11.8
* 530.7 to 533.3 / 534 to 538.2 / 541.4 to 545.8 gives -0.21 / 11.4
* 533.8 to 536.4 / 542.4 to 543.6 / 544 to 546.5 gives 0.08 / 11.6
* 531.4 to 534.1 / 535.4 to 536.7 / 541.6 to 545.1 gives -0.05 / 11.4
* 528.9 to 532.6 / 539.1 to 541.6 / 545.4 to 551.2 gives 0.03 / 11.6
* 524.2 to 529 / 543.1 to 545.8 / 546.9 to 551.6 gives 0.09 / 11.6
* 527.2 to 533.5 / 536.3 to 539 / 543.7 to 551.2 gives -0.21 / 11.6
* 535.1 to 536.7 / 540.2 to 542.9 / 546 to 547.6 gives 0.14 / 11.7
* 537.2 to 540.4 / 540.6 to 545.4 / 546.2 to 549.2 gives 0.28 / 11.7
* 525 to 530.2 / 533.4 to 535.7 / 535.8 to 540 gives 0.12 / 12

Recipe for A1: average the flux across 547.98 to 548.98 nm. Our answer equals 11.1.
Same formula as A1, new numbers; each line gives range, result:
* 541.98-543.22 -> 10.8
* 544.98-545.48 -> 11.6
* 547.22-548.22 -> 11.3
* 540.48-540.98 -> 11.7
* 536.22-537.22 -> 12.7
